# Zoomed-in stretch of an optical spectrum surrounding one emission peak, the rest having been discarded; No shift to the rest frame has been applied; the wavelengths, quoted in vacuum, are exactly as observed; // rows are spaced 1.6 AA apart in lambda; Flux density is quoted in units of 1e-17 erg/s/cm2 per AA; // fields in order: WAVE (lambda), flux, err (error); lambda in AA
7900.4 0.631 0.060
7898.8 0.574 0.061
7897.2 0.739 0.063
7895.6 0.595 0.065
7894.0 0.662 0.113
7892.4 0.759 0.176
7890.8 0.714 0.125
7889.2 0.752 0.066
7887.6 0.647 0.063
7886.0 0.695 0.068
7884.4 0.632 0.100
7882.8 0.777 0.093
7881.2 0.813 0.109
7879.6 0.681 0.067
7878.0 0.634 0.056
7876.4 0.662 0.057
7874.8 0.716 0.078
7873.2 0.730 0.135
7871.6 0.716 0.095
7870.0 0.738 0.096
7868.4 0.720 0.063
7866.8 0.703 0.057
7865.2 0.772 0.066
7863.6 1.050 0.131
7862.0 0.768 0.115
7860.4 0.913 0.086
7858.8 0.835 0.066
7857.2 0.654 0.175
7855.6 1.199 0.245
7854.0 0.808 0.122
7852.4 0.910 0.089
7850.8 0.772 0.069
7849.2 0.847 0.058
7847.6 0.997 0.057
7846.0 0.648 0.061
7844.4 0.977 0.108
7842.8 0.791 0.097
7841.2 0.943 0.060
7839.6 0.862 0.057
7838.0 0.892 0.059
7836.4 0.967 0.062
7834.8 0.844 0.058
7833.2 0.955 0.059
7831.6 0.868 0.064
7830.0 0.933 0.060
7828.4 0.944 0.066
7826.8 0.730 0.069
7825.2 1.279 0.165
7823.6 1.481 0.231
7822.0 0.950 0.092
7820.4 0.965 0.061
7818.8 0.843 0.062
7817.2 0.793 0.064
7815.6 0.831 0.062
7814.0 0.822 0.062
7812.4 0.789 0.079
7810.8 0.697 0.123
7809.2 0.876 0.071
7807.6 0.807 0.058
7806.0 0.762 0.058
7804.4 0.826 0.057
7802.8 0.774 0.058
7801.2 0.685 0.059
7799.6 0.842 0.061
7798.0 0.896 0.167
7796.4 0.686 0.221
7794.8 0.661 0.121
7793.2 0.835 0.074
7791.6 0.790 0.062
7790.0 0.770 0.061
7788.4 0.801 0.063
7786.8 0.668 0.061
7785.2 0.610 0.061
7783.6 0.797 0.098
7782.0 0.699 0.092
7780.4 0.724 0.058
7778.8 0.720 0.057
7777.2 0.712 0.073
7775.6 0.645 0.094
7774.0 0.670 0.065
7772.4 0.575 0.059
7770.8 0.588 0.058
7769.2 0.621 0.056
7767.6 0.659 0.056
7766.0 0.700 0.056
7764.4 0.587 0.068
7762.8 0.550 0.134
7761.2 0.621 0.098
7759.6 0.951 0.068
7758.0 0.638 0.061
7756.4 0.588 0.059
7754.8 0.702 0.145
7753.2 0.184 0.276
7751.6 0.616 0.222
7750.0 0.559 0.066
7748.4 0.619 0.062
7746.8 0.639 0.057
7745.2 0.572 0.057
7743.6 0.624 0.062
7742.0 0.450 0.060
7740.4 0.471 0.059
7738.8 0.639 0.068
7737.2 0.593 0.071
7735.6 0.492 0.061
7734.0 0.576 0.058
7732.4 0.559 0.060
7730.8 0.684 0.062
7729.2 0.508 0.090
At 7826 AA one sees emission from Mg II 2798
